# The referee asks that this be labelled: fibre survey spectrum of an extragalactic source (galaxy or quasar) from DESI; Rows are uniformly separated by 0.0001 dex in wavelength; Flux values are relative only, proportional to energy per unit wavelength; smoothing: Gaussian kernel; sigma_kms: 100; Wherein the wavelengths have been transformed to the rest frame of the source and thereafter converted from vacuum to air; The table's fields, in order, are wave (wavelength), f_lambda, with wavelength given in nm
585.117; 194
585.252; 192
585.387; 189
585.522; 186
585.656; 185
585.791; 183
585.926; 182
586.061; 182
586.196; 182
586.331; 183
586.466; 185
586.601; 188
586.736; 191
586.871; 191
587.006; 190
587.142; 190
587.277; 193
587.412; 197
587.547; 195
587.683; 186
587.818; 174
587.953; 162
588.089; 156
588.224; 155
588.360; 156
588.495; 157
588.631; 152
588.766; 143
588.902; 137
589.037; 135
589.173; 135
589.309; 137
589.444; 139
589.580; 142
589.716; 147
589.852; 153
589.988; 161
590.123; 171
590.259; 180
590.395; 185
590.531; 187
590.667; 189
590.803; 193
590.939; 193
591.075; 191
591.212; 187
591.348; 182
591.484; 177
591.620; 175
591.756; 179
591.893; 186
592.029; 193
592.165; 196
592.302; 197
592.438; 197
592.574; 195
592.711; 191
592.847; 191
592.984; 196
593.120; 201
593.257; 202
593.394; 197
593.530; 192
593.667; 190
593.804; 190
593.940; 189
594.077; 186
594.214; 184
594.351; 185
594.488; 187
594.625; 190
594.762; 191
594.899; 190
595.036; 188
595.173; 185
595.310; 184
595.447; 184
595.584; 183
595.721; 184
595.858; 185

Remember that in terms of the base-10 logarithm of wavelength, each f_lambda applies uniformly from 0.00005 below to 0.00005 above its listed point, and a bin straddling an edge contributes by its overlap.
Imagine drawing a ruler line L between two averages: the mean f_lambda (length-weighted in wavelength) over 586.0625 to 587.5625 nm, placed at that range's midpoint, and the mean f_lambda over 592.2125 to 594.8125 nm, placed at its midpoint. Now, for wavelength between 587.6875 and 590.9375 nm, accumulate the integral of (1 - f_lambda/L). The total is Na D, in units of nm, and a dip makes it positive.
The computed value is 0.52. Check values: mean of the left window 189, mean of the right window 192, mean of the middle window 160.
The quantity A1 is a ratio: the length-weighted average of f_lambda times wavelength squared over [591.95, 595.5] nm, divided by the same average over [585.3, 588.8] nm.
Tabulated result 1.10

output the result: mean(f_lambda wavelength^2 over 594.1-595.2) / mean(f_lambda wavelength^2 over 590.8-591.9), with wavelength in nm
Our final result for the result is 1.0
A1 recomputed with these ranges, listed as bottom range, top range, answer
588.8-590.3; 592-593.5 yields 1.34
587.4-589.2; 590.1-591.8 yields 1.17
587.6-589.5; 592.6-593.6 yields 1.31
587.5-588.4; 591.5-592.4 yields 1.13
